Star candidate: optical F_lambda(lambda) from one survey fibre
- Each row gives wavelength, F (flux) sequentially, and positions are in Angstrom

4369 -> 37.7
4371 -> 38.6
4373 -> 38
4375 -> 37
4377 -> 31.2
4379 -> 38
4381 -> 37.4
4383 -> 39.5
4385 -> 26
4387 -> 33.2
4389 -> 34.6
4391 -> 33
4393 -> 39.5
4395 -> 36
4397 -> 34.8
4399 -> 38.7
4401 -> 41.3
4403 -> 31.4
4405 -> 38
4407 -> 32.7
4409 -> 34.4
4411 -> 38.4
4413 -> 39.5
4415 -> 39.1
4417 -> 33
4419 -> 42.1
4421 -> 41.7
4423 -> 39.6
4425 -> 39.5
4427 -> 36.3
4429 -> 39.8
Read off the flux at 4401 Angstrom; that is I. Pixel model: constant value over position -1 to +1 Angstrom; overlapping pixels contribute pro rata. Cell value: 41.3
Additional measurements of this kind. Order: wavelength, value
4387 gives 33.2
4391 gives 33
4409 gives 34.4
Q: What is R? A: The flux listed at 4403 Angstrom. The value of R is 31.4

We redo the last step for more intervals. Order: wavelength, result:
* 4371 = 38.6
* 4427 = 36.3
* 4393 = 39.5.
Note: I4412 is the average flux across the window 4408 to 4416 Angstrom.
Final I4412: 37.8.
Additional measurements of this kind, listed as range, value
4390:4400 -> 36.4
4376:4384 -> 36.5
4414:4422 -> 39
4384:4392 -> 31.7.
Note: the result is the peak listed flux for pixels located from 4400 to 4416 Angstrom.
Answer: 41.3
